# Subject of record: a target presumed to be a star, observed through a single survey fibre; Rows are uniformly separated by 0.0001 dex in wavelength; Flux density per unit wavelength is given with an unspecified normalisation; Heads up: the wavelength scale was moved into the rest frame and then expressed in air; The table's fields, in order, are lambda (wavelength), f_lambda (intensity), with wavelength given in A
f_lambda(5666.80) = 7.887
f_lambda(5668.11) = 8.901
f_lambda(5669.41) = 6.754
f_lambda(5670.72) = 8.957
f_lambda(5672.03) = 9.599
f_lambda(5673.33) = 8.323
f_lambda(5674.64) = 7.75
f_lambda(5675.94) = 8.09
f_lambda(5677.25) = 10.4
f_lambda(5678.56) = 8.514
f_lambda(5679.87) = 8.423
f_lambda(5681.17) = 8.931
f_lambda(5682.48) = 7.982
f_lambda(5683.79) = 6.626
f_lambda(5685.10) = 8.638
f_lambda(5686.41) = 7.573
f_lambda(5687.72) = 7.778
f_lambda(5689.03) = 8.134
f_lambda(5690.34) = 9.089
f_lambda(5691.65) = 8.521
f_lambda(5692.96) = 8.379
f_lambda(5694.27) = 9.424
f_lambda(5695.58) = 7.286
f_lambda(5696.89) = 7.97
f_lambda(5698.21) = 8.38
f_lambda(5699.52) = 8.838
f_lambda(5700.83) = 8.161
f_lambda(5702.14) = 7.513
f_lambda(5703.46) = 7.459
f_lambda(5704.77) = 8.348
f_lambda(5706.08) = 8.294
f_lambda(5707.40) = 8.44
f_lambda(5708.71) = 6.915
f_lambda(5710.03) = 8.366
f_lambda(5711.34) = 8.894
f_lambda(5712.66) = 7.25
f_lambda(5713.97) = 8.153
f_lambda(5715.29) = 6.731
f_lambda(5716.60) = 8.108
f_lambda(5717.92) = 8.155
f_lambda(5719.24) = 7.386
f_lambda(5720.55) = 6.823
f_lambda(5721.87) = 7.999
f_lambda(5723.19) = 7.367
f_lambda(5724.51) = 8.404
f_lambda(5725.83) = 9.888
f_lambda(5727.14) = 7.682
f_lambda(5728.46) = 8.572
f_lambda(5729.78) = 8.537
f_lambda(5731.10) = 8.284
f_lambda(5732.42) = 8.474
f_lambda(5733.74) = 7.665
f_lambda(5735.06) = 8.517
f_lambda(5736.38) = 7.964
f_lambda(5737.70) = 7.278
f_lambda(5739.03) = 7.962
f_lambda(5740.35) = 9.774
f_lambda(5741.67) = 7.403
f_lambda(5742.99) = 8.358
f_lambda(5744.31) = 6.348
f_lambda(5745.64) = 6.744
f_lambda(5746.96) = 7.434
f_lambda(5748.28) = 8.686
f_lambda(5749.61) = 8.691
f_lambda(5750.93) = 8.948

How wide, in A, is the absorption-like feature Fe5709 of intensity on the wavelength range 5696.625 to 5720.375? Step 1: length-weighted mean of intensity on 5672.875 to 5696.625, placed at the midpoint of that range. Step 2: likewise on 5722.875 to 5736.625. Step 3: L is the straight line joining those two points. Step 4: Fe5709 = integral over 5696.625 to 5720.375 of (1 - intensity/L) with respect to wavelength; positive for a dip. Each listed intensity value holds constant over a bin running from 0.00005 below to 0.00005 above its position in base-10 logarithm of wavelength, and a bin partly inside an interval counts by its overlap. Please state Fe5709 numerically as 1.1 A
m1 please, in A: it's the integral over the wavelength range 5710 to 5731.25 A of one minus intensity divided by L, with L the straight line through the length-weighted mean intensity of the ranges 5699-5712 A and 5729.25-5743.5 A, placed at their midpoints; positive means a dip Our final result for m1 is 0.4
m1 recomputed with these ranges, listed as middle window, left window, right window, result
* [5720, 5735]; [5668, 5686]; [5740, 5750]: -0.4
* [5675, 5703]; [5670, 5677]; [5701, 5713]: 0.1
